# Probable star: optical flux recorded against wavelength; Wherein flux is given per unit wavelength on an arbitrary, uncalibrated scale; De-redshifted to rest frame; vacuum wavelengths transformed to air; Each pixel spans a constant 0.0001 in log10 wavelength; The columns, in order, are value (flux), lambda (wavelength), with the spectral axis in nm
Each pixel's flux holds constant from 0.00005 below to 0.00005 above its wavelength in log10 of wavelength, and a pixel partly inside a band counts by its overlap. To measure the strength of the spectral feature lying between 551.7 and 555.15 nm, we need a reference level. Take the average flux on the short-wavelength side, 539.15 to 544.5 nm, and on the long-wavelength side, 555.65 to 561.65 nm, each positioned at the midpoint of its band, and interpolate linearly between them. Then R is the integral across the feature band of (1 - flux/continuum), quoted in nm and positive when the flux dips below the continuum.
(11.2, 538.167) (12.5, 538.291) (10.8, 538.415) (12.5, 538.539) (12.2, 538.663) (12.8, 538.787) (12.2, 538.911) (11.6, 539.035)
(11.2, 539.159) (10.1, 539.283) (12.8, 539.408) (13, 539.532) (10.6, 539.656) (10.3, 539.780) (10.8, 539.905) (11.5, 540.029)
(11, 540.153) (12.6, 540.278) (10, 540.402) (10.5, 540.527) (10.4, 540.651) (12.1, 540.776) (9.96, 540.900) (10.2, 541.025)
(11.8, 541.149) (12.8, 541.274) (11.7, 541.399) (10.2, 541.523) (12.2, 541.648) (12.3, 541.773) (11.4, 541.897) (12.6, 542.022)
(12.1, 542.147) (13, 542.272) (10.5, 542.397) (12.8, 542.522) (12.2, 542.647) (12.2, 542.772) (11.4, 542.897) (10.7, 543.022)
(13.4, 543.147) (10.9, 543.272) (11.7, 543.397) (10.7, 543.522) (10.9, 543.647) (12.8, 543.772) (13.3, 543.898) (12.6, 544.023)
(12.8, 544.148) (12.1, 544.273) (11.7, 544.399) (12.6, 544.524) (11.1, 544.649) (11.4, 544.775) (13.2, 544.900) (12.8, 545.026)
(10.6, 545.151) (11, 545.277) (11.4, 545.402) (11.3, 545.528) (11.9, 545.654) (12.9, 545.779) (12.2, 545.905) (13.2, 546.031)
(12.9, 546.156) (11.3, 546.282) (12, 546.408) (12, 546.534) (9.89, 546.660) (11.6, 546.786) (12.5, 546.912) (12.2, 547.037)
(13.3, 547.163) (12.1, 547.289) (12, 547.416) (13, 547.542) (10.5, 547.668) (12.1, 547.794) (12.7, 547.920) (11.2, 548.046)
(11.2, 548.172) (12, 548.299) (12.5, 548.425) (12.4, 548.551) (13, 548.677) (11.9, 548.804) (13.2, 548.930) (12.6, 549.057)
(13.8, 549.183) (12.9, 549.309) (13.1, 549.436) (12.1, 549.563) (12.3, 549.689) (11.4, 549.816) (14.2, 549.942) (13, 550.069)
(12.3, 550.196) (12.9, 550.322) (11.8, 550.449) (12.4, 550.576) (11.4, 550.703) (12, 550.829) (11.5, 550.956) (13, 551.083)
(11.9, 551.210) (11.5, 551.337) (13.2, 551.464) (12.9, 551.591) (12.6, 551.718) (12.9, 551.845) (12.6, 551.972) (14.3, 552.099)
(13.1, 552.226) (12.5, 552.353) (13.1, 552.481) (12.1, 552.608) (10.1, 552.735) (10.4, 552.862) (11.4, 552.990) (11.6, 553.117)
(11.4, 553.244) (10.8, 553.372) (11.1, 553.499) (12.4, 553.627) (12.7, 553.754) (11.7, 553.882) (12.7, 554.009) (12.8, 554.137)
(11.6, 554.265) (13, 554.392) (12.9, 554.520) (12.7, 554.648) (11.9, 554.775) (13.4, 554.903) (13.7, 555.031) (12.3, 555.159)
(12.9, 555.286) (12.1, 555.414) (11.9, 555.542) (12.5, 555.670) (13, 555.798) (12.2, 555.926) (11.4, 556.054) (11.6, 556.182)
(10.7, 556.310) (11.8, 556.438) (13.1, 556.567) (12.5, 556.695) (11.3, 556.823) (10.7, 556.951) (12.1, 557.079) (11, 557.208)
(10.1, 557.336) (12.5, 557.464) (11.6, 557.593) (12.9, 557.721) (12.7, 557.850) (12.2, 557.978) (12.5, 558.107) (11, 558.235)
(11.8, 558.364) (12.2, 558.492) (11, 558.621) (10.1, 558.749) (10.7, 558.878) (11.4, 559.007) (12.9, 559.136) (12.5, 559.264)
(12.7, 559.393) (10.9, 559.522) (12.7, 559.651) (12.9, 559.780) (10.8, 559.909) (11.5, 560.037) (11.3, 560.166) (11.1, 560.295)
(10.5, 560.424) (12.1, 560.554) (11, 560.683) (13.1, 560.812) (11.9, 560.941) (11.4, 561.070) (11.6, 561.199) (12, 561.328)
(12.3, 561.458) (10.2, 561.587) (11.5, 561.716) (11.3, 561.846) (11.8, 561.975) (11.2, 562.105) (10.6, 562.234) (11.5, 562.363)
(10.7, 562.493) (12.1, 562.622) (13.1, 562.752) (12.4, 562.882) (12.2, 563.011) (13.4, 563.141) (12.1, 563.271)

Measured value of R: -0.17 nm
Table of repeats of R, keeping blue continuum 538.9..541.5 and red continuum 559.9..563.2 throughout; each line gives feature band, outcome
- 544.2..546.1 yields -0.10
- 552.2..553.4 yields -0.01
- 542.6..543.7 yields -0.02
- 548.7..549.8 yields -0.12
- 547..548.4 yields -0.08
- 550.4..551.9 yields -0.10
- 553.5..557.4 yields -0.20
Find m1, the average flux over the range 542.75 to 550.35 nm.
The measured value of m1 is 12.1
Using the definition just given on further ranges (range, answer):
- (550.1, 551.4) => 12.1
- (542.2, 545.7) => 11.9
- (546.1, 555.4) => 12.3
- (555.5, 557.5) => 11.8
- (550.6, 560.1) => 12.1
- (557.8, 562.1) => 11.7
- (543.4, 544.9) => 12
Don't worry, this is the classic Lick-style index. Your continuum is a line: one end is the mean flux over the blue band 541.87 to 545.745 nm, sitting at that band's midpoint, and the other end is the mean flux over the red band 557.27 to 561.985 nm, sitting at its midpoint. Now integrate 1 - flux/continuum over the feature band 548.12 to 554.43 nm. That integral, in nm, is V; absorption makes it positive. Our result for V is -0.26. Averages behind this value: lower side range 11.9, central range 12.3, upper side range 11.7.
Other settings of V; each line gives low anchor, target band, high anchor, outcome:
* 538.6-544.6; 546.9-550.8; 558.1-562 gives -0.24 nm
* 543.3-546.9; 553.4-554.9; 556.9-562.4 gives -0.08 nm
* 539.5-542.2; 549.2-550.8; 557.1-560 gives -0.13 nm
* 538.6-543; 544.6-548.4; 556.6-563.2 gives -0.10 nm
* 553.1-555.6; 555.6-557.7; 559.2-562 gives 0.05 nm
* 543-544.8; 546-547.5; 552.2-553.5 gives -0.03 nm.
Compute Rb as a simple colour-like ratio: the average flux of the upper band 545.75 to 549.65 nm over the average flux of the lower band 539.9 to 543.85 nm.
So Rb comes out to 1.06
